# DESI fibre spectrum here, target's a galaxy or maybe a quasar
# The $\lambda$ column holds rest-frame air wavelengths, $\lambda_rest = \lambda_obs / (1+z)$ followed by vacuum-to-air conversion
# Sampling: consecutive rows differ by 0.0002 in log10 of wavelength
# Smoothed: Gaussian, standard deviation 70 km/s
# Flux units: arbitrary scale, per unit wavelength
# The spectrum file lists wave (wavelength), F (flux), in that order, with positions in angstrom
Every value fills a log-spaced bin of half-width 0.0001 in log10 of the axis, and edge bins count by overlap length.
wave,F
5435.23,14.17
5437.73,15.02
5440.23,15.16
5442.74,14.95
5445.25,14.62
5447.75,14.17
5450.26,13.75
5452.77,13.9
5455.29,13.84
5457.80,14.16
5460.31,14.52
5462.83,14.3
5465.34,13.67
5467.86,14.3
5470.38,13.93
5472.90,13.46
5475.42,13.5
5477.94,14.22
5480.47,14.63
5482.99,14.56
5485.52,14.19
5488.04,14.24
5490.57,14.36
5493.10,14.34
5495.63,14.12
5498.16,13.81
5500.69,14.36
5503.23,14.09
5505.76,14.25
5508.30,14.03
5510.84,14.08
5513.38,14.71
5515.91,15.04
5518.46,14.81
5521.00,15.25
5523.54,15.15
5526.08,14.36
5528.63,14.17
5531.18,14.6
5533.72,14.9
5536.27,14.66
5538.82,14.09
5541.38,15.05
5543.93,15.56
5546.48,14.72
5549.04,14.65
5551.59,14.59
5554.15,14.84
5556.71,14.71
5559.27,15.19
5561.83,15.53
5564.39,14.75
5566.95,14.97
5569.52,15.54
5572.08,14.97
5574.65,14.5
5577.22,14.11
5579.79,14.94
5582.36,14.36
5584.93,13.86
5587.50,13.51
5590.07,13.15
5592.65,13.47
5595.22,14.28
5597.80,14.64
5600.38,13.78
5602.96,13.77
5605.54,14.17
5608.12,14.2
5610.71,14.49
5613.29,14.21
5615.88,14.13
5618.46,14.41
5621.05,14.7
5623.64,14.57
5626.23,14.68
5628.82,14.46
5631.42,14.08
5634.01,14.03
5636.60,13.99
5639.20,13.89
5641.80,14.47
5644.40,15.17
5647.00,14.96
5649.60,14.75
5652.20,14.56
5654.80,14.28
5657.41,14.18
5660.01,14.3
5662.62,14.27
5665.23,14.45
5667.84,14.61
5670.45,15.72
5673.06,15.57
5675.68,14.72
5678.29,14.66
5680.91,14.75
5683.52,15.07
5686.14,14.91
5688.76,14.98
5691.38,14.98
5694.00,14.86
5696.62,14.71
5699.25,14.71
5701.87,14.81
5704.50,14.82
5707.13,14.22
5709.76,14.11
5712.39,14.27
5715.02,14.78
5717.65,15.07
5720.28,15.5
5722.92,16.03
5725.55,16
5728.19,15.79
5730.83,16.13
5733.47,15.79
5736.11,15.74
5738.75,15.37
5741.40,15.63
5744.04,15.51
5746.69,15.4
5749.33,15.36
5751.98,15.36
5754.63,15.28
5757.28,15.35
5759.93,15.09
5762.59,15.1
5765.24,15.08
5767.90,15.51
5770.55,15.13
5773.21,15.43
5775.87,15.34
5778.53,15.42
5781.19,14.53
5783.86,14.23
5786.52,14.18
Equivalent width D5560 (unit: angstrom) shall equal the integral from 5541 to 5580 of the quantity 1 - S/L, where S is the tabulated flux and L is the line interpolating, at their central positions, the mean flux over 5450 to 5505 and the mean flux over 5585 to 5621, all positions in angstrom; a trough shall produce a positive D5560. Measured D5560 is -2.4 angstrom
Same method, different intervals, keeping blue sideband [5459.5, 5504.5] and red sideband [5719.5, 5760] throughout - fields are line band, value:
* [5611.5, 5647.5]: 1.4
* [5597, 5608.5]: 0.6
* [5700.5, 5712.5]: 0.7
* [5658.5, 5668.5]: 0.5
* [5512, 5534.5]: -0.6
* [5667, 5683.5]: 0.2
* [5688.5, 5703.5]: 0.5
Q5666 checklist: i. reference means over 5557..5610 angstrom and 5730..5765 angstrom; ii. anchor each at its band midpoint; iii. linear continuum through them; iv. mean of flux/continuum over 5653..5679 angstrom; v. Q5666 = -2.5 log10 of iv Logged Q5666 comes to 0.02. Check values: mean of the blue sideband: 14.4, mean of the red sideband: 15.4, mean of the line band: 14.7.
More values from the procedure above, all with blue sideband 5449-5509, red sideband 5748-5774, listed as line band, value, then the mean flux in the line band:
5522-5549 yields -0.03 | 14.7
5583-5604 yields 0.06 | 13.8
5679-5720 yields 0.02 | 14.8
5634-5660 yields 0.03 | 14.4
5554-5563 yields -0.05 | 15.1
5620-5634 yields 0.02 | 14.4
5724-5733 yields -0.06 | 16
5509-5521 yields -0.03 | 14.7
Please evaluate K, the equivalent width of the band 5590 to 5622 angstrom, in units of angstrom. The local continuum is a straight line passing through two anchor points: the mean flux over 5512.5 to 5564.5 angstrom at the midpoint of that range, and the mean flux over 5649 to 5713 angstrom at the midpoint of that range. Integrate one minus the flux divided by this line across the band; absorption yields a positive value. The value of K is 1.4 angstrom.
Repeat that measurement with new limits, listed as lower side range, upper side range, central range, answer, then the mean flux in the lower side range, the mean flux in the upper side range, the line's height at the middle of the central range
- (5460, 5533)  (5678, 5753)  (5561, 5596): 0.5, 14.3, 15.2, 14.6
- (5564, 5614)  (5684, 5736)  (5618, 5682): 0.5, 14.3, 15.1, 14.7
